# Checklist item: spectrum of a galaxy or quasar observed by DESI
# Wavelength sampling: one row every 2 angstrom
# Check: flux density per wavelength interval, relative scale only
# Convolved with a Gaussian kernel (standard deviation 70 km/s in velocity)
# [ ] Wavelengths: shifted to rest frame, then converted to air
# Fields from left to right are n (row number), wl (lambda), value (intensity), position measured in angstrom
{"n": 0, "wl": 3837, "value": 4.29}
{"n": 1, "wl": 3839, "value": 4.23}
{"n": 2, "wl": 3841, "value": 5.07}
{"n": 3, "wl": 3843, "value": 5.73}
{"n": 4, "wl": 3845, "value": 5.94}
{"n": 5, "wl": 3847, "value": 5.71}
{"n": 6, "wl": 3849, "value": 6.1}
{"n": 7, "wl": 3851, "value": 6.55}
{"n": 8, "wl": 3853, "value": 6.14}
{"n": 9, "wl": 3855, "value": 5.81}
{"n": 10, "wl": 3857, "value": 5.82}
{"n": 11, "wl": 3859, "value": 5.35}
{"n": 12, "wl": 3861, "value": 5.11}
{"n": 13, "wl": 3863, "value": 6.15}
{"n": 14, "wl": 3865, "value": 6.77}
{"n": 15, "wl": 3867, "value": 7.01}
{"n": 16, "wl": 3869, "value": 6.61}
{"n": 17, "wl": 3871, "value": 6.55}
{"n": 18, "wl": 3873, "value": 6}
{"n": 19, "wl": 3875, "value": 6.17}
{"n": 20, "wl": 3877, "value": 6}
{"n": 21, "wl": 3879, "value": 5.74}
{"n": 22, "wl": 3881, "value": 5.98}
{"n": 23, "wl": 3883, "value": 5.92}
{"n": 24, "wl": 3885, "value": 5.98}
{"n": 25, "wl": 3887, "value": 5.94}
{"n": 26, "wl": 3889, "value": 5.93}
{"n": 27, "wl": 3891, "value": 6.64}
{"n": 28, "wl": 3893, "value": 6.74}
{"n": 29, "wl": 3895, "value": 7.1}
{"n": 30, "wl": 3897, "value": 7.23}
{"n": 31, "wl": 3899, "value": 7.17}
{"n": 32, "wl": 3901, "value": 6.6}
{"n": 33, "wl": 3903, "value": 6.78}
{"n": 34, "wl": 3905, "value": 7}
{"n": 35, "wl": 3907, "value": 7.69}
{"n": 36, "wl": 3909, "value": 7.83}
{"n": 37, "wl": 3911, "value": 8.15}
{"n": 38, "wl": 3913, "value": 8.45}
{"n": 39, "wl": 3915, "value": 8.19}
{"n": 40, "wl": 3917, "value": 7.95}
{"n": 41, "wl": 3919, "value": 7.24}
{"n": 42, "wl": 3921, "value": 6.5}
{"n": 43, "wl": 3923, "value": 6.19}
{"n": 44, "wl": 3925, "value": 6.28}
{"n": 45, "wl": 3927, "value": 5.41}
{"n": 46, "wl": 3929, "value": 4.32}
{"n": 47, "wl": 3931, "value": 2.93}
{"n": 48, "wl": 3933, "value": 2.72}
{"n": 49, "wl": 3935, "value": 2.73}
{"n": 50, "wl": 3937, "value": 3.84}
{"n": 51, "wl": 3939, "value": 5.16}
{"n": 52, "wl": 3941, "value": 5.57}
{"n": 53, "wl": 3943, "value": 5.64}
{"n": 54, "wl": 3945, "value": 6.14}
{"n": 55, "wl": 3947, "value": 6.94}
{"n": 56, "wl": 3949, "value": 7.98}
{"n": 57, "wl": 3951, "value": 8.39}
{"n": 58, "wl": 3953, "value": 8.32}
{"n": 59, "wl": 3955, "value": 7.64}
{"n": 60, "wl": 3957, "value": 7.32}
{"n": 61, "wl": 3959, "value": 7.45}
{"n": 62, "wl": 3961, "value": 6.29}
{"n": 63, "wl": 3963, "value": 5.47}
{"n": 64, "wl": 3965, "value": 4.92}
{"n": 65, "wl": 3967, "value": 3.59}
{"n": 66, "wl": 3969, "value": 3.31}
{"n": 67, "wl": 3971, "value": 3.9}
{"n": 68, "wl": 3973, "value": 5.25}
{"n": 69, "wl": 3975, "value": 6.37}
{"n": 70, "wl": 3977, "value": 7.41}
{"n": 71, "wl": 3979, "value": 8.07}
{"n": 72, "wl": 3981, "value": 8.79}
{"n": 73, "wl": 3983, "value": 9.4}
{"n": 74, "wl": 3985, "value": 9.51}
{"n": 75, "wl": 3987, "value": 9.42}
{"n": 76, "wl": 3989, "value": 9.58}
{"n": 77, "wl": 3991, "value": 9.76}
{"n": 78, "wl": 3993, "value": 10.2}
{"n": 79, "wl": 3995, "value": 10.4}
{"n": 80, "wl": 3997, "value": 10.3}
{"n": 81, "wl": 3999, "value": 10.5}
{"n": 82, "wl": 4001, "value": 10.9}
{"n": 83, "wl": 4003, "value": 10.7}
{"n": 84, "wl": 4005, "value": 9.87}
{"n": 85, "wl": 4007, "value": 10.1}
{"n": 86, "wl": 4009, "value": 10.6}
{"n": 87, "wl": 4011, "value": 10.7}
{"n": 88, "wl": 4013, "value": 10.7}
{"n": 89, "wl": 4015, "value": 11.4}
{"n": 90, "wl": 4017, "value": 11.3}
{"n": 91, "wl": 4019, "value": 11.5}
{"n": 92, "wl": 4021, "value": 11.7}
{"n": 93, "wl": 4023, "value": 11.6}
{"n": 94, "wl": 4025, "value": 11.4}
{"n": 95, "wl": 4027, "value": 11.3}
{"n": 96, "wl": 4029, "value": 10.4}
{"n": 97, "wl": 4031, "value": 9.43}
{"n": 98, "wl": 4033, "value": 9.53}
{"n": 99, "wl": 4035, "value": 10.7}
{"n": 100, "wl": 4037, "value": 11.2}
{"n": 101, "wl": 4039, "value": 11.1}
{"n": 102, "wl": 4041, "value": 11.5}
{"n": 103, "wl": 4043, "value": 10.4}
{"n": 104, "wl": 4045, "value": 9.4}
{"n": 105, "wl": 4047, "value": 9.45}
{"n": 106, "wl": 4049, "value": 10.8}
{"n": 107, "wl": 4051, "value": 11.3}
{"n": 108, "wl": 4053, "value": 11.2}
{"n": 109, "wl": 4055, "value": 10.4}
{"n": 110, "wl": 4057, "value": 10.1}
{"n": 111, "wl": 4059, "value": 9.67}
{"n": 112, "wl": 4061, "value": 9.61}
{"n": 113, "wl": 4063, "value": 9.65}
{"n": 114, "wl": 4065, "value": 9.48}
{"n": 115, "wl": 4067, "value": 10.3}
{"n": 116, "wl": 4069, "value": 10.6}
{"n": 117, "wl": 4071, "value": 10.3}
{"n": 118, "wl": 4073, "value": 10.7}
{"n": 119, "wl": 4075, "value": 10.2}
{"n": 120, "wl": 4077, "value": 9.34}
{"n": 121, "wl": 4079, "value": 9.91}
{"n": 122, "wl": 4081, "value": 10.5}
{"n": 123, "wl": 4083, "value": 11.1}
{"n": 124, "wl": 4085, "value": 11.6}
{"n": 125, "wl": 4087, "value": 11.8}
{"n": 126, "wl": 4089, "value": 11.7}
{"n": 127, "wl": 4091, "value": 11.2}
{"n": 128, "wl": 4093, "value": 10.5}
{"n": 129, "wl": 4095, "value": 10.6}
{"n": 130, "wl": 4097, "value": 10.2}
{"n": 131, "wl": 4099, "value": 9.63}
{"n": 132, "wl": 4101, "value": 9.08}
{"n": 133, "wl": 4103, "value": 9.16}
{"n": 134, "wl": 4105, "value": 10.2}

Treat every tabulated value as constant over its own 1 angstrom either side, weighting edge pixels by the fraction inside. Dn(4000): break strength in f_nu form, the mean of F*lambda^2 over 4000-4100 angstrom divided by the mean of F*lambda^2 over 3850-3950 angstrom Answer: 1.84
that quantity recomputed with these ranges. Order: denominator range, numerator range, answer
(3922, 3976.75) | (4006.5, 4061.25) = 1.99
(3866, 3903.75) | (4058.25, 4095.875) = 1.79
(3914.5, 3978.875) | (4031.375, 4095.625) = 1.89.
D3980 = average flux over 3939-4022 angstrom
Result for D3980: 8.33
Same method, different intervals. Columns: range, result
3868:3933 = 6.48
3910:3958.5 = 6.26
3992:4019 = 10.6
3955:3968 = 5.98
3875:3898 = 6.29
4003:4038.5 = 10.8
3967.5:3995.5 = 7.83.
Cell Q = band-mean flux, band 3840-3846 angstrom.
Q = 5.58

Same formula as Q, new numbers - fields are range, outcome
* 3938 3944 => 5.46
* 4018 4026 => 11.5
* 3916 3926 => 6.83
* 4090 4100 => 10.4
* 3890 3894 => 6.69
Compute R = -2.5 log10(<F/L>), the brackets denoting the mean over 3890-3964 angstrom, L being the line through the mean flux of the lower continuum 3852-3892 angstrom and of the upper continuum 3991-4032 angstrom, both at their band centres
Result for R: 0.20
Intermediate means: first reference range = 6.08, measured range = 6.49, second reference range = 10.7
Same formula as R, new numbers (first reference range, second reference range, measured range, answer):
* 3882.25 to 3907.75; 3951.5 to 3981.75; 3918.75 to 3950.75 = 0.20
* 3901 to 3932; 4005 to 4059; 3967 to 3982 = 0.41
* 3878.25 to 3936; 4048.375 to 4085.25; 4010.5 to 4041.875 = -0.18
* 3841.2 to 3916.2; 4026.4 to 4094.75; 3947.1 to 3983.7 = 0.25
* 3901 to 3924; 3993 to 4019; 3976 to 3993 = 0.10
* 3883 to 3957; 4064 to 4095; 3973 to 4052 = -0.15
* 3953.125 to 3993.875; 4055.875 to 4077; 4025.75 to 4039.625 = -0.17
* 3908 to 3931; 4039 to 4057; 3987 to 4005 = -0.13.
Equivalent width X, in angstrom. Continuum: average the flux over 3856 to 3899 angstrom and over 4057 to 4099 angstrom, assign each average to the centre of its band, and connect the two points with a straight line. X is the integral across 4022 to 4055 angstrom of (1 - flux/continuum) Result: -3.68 angstrom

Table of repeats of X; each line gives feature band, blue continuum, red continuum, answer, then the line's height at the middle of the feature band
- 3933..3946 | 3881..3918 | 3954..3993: 4.4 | 7.08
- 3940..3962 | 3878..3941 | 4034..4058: 1.4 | 7.54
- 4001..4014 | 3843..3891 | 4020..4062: -1.0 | 9.71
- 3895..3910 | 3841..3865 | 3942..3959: -1.3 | 6.59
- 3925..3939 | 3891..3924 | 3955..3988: 6.2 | 7.05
